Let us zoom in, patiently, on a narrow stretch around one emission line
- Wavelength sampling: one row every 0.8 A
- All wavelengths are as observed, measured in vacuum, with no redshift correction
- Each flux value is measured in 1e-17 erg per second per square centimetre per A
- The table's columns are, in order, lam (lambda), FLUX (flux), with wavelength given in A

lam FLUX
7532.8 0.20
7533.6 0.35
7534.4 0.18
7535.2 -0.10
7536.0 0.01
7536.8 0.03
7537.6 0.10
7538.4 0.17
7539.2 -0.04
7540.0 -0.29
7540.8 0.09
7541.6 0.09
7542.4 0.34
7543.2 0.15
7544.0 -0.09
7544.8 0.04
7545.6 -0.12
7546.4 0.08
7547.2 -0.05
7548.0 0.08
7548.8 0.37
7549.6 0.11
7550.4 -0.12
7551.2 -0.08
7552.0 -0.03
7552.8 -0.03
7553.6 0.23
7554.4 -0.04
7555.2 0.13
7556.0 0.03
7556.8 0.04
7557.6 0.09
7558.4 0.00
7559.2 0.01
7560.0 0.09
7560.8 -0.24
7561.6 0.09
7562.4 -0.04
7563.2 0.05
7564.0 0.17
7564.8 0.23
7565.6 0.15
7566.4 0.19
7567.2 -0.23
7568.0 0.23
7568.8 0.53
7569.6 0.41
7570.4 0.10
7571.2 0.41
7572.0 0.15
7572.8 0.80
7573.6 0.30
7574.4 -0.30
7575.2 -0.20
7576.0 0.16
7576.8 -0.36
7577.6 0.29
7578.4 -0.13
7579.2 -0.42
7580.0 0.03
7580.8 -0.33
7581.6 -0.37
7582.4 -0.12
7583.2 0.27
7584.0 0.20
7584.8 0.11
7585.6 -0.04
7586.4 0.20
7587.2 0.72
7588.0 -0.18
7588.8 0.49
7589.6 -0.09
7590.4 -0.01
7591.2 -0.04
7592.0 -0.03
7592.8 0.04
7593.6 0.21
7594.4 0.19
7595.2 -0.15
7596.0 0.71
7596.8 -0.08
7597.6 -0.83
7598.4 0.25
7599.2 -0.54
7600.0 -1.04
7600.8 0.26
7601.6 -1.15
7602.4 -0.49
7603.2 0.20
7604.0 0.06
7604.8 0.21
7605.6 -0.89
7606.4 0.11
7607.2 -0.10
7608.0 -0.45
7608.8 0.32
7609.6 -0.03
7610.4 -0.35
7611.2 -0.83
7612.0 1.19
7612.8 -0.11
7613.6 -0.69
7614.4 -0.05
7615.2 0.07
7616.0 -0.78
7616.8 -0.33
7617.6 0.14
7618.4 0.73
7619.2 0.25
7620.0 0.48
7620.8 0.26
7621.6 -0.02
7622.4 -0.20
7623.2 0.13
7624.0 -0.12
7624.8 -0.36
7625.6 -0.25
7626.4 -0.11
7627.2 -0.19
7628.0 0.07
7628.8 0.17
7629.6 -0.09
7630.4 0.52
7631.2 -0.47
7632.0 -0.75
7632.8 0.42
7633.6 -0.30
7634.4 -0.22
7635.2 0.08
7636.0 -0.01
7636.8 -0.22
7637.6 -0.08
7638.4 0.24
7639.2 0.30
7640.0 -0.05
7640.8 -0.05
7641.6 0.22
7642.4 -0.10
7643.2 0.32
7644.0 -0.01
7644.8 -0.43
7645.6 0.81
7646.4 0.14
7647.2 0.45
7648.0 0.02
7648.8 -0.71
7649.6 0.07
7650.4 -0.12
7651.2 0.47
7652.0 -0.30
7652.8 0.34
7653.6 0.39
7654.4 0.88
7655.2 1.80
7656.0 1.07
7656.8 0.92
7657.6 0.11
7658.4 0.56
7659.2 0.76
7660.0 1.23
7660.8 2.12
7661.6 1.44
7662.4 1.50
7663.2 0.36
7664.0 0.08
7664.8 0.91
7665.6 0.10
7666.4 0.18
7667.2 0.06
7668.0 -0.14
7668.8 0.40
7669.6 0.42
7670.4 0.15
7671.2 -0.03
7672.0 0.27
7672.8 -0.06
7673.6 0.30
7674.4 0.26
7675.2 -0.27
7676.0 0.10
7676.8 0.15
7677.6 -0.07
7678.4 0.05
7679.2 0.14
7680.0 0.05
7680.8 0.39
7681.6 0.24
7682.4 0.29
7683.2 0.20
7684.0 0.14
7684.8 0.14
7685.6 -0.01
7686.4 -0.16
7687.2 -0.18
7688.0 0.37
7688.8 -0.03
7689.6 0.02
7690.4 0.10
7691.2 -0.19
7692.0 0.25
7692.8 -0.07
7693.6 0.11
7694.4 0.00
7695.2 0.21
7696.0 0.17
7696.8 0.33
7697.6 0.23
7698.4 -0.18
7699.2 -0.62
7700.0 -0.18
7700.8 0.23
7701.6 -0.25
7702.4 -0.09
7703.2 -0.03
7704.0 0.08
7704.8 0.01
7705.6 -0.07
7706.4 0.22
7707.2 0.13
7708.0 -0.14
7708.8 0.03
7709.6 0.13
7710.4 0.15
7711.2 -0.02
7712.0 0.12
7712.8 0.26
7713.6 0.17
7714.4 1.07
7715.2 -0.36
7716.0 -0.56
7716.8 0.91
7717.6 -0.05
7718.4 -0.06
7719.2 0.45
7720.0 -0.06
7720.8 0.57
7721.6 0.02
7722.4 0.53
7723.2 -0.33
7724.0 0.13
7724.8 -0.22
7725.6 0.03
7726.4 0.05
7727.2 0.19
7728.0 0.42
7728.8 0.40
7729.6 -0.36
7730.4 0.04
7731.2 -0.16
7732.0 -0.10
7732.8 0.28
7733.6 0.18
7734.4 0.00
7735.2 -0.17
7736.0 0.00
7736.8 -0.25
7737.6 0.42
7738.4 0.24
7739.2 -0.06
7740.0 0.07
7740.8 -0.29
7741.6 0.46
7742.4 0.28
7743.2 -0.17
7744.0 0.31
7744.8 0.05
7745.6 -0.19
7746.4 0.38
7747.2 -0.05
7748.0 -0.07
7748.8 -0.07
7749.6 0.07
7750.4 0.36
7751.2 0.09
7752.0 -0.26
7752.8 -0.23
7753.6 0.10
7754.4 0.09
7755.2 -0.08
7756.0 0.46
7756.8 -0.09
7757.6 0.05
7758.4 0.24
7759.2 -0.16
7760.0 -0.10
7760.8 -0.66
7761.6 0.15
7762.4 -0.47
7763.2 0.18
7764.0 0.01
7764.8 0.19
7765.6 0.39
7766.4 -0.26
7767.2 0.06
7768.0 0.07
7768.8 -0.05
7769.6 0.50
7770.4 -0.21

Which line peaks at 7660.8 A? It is [O II] 3727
